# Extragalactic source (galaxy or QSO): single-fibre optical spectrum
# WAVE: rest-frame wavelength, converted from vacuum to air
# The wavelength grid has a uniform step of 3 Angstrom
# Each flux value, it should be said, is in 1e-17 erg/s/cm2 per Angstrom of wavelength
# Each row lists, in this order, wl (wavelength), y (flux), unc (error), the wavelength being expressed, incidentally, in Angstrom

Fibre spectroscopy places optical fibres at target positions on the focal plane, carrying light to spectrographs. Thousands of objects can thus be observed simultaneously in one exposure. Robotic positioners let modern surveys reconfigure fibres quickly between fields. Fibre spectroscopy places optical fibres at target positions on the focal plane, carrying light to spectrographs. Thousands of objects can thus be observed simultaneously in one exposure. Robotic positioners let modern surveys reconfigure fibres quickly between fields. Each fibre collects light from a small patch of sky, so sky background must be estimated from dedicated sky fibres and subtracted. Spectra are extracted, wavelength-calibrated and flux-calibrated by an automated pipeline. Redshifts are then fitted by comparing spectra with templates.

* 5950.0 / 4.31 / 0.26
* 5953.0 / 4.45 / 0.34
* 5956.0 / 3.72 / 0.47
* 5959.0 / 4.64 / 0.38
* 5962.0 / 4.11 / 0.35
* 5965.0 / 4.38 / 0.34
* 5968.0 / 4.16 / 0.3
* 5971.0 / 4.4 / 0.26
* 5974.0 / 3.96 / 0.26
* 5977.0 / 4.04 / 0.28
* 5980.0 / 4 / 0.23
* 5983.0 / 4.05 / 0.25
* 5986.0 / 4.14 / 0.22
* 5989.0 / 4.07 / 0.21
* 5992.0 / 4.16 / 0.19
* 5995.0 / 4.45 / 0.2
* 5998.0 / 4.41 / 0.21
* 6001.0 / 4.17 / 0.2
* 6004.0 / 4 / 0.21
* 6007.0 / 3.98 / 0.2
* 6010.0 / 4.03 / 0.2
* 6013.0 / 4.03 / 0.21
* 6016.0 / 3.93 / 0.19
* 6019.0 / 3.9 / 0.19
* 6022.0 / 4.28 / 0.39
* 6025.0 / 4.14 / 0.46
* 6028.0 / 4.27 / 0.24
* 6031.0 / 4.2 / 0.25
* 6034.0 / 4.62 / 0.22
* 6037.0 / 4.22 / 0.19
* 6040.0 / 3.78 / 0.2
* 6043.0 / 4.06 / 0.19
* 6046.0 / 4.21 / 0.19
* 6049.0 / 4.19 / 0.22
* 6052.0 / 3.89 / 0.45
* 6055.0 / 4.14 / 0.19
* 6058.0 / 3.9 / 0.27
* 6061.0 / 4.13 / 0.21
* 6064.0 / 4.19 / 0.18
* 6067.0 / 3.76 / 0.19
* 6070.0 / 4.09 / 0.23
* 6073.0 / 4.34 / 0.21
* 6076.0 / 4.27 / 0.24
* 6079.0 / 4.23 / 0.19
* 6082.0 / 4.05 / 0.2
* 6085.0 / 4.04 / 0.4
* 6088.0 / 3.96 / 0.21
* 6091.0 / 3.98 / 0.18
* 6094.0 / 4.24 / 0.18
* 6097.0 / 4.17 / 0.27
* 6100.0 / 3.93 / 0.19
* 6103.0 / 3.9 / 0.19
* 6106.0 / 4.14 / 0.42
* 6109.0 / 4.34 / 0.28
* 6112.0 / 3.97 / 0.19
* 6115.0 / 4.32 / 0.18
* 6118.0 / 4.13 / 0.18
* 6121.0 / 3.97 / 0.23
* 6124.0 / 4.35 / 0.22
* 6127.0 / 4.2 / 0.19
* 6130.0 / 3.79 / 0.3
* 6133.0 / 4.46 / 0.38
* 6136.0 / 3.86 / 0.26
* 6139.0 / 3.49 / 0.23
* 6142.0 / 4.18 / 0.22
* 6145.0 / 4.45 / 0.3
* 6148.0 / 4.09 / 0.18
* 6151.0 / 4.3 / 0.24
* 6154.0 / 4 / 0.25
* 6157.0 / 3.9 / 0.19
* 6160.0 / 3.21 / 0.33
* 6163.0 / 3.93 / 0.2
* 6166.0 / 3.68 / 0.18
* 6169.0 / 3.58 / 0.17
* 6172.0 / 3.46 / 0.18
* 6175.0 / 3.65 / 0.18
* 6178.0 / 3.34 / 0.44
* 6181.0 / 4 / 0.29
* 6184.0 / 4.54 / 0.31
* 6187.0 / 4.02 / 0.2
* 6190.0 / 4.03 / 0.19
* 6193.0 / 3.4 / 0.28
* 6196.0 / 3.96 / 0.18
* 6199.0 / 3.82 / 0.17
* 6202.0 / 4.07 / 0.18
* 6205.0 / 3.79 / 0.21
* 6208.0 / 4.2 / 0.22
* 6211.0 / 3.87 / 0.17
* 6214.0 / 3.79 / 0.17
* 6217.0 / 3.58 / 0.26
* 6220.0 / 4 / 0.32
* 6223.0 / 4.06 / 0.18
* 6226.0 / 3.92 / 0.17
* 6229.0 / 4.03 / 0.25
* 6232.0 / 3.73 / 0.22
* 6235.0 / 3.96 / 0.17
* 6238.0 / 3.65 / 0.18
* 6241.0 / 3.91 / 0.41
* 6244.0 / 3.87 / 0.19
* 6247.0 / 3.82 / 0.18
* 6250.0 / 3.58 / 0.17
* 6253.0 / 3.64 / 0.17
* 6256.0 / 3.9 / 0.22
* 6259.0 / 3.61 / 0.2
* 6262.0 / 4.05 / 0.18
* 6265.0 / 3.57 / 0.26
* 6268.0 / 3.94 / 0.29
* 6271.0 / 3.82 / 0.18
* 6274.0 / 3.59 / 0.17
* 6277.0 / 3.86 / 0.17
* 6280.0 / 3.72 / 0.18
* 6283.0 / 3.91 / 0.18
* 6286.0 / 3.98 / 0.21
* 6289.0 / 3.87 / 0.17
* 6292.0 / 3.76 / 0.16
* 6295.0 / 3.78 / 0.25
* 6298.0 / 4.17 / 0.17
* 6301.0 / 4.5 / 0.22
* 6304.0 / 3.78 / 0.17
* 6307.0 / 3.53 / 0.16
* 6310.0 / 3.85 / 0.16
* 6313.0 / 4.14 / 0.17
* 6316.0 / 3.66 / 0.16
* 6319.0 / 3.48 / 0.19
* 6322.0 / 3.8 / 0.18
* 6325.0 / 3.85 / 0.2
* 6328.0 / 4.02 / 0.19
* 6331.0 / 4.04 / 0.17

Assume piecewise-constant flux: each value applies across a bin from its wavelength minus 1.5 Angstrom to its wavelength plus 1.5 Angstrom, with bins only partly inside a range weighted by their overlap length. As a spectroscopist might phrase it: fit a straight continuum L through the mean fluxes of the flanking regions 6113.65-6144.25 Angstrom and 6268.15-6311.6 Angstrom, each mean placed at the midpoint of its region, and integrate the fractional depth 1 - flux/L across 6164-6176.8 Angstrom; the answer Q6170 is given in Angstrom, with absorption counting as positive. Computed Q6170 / 1.36 Angstrom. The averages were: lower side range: 4.08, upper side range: 3.87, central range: 3.6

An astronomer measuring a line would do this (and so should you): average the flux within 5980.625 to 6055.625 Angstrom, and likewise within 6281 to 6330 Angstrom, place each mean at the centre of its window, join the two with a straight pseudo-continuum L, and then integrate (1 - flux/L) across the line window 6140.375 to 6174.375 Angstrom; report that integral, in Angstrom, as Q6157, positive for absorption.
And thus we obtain 1.1 Angstrom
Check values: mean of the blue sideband 4.13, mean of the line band 3.88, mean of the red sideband 3.88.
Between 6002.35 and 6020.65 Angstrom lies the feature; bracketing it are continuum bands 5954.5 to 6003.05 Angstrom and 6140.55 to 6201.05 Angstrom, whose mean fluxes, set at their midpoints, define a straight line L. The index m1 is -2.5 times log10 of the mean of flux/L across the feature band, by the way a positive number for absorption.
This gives 0.04 mag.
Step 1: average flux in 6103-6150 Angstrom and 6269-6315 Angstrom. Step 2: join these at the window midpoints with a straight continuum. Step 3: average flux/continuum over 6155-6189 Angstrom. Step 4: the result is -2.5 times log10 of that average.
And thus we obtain 0.08 mag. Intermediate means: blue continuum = 4.11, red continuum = 3.88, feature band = 3.76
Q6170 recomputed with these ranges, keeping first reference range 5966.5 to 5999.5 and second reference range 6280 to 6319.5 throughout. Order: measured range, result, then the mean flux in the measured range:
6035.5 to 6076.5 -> 0.2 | 4.08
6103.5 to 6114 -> -0.2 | 4.13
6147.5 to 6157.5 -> -0.2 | 4.09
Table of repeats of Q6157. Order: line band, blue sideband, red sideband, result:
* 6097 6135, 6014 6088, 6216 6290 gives -0.97 Angstrom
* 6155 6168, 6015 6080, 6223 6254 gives 0.85 Angstrom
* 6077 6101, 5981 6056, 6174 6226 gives -0.26 Angstrom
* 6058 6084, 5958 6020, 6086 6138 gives -0.05 Angstrom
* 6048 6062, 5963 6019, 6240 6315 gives 0.07 Angstrom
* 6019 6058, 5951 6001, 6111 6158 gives 0.10 Angstrom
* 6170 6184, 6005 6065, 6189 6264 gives 0.72 Angstrom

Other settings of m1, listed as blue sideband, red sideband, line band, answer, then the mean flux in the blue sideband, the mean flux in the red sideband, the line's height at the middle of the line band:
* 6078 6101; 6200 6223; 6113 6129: -0.038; 4.07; 3.91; 4.03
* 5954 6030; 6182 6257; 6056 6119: -0.018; 4.14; 3.89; 4.03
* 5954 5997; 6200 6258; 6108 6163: -0.021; 4.17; 3.86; 3.97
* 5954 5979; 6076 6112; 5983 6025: 0.009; 4.18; 4.09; 4.15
